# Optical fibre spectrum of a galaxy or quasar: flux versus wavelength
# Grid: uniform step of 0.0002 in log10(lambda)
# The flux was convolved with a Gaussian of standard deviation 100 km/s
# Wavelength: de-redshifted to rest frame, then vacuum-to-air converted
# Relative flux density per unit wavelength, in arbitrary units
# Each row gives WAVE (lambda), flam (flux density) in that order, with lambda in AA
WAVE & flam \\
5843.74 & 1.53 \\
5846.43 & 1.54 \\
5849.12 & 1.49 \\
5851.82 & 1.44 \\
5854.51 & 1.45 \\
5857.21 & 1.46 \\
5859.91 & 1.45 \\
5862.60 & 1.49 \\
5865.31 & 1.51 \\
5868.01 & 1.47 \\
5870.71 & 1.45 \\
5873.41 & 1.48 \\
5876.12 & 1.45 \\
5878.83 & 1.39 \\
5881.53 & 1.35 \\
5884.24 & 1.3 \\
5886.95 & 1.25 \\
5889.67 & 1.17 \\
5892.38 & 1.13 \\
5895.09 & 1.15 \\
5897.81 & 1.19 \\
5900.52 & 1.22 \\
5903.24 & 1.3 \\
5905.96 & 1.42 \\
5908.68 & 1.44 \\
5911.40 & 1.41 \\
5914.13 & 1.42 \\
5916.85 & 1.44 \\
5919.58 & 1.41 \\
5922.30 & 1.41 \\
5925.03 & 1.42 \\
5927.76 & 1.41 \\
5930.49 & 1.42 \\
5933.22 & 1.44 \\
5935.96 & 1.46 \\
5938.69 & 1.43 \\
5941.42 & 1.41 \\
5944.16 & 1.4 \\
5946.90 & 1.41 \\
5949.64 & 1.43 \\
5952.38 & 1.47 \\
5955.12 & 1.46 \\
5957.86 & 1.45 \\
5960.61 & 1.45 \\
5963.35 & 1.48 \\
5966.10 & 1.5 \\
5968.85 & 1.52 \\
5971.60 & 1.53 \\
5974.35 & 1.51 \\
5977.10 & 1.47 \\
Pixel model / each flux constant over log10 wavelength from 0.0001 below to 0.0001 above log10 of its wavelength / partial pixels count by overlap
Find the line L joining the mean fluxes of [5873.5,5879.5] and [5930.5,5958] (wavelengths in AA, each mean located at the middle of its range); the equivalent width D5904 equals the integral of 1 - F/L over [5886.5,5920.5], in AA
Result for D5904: 3.1 AA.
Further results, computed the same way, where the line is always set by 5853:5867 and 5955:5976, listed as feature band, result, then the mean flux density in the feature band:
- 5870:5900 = 3.7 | 1.3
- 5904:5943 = 1.6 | 1.42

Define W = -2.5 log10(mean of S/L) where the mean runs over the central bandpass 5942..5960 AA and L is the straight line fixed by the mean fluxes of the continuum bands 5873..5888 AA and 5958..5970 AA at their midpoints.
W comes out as 0.021 mag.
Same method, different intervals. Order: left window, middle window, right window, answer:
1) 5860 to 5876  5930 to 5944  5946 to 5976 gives 0.03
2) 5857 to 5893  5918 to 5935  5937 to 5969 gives 0.01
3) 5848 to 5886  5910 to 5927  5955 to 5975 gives 0.04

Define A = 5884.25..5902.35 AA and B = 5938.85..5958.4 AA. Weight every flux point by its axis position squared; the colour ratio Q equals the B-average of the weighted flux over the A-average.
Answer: 1.2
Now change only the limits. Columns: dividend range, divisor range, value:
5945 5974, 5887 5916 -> 1.17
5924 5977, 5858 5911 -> 1.10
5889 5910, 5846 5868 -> 0.86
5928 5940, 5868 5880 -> 1.01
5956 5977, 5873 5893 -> 1.17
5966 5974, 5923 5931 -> 1.09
